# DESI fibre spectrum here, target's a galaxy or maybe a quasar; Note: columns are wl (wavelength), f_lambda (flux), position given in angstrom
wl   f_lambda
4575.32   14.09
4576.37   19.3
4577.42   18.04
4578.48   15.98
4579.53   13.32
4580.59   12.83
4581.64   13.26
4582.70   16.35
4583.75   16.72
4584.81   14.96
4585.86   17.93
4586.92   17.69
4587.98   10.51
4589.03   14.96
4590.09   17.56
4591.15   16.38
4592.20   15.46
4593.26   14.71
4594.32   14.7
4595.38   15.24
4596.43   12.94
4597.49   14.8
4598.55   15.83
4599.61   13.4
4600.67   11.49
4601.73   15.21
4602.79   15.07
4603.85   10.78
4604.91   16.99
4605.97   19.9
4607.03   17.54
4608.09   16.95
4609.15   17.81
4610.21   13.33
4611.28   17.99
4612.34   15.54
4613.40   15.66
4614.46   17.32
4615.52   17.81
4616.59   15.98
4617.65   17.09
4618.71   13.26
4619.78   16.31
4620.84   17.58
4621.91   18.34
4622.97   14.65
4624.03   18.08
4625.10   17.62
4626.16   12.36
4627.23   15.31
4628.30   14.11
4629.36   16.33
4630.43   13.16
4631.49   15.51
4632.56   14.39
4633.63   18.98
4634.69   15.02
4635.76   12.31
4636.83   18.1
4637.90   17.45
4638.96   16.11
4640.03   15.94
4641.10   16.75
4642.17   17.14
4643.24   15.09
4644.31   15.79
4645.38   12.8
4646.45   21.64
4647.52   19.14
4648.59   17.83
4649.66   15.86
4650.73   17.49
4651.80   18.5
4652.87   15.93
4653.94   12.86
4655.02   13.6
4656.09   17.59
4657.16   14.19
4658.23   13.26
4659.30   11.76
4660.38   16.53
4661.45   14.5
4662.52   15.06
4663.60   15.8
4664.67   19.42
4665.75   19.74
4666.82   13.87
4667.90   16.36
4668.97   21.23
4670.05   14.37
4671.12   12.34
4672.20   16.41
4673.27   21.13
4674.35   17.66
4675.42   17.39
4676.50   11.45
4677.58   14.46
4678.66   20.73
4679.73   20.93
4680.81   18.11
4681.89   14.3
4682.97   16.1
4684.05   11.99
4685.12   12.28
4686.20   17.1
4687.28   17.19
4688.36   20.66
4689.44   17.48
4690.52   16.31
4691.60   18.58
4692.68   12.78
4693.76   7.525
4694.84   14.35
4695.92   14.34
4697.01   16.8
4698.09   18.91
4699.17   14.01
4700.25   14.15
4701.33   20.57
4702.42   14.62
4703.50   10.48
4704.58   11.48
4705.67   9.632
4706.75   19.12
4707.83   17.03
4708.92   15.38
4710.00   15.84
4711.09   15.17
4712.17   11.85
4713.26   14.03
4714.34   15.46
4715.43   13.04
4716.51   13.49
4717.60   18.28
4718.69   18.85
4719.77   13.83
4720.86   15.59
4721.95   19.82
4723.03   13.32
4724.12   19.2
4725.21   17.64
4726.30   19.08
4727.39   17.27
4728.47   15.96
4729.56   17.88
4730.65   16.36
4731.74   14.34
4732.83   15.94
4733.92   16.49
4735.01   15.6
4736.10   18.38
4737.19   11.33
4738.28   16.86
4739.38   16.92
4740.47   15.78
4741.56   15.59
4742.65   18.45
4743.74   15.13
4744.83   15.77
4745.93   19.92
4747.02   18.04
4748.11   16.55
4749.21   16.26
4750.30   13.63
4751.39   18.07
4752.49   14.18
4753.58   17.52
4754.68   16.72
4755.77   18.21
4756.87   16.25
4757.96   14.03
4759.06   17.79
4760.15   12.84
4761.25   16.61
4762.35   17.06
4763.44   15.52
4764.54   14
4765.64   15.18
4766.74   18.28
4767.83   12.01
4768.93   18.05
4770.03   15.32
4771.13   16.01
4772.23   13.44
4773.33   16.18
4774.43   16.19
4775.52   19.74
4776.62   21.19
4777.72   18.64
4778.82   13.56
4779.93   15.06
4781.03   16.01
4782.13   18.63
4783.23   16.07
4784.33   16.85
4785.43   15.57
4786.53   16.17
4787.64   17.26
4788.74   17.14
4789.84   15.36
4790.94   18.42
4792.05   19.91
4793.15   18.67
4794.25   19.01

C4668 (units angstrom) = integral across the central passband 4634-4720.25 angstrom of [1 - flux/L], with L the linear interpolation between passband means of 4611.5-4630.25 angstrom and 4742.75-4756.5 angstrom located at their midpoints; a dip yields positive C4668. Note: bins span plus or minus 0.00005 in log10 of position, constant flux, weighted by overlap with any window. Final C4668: 2.9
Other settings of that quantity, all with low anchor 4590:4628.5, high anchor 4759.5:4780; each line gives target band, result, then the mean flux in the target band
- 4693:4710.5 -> 1.43 angstrom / 14.6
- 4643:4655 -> -0.57 angstrom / 16.5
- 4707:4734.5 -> -0.20 angstrom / 16.1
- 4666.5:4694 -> -0.61 angstrom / 16.2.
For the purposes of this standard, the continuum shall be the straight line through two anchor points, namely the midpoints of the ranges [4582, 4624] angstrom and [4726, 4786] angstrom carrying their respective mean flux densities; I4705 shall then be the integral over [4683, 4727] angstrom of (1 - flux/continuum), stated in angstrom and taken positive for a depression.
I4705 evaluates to 1.9 angstrom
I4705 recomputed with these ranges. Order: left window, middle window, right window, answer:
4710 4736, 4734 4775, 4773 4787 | 1.2 angstrom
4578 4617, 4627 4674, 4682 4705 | -2.5 angstrom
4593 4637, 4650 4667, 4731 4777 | 0.1 angstrom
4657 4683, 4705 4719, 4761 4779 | 1.1 angstrom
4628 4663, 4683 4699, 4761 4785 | 0.6 angstrom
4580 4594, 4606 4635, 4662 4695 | -0.9 angstrom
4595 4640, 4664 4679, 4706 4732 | -0.8 angstrom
